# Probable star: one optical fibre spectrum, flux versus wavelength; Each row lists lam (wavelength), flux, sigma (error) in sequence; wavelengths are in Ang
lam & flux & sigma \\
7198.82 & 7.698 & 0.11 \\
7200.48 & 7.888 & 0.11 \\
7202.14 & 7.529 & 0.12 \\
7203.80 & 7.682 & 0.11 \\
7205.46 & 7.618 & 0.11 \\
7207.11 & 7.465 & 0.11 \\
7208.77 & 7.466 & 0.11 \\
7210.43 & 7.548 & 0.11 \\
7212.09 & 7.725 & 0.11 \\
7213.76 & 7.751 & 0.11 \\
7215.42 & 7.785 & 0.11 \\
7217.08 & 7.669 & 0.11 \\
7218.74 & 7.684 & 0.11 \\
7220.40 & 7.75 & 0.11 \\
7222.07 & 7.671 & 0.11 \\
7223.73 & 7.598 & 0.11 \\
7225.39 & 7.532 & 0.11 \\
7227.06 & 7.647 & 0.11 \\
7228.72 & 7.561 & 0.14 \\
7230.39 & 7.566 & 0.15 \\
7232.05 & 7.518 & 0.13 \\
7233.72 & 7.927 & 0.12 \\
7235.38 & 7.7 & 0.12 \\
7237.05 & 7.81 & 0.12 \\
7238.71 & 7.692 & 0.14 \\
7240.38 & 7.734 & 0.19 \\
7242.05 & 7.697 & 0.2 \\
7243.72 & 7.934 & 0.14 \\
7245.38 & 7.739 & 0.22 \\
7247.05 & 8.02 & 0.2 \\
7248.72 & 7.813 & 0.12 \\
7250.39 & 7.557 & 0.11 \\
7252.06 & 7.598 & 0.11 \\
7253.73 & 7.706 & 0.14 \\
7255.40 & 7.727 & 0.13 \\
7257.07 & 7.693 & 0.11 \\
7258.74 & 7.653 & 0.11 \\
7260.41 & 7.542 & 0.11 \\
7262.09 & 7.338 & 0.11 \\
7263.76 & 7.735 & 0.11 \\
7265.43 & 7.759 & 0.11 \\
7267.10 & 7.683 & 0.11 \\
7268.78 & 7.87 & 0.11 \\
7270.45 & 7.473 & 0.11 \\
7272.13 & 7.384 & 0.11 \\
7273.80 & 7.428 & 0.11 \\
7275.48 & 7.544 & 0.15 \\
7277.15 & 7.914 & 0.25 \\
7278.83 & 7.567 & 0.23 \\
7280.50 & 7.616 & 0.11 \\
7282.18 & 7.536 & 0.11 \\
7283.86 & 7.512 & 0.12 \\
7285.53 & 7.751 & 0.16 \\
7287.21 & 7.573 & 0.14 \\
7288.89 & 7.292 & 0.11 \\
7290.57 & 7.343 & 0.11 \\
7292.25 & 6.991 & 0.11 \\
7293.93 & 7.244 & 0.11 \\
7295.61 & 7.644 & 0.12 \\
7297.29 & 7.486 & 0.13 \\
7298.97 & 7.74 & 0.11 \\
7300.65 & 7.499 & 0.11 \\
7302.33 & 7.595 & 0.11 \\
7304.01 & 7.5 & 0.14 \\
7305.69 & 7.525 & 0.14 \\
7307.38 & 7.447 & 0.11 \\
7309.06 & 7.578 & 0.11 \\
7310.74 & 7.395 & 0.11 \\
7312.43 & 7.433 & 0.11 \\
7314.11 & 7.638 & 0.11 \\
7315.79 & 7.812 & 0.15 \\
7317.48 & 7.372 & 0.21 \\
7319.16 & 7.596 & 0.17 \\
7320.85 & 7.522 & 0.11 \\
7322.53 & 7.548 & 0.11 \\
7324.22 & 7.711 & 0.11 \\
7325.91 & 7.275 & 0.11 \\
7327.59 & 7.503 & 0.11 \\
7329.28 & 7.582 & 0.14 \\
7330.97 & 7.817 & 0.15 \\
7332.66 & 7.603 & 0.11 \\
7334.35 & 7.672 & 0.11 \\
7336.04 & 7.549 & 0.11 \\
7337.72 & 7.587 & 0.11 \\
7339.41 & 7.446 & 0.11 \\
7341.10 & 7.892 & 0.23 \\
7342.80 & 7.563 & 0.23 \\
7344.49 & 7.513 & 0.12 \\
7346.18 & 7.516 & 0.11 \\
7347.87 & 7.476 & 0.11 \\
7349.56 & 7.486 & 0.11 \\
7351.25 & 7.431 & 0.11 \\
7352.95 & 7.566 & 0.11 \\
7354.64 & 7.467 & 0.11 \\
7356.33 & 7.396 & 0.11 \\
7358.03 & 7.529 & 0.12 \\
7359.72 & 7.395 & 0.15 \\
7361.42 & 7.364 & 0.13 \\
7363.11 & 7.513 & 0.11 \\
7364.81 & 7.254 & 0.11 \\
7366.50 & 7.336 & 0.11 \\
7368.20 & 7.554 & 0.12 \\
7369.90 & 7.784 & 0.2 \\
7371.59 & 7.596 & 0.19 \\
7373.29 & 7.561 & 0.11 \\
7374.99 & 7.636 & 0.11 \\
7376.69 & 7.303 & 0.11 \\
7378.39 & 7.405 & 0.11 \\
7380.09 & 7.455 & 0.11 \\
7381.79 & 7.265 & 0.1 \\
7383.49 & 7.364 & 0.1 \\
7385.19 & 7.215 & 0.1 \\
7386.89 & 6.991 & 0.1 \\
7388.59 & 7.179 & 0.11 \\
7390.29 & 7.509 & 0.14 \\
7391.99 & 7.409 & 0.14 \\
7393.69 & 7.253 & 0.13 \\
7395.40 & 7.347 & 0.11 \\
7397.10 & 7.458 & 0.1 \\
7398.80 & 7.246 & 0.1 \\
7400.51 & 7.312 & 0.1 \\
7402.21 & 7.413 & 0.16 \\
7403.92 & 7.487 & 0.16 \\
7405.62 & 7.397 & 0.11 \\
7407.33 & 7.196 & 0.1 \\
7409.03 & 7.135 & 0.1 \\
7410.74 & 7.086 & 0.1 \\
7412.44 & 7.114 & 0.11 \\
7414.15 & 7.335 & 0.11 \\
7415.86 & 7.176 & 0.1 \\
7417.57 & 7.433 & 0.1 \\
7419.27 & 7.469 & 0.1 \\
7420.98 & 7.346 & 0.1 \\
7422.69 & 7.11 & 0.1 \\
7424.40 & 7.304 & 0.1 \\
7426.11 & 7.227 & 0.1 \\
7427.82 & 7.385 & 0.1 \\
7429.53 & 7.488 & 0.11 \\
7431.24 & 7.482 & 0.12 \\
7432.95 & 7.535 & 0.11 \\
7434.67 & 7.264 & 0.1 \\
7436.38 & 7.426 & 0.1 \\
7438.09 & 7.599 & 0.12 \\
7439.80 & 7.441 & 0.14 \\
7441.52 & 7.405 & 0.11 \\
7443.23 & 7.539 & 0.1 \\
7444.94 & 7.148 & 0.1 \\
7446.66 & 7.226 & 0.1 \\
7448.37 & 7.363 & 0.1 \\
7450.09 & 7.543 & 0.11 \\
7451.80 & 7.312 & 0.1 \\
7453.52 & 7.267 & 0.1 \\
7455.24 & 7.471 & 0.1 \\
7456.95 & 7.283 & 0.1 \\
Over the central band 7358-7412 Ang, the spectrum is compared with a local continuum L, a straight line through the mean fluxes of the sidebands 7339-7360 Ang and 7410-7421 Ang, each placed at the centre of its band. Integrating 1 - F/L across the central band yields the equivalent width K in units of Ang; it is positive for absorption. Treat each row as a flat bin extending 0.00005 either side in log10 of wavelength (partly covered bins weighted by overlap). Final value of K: 0.2 Ang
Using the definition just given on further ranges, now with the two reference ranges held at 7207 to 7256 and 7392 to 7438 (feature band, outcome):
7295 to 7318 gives -0.02 Ang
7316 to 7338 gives -0.20 Ang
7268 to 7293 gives 0.24 Ang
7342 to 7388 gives -0.08 Ang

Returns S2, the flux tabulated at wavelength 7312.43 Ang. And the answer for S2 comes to 7.433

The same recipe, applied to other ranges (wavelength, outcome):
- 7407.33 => 7.196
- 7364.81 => 7.254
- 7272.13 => 7.384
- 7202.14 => 7.529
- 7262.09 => 7.338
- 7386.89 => 6.991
